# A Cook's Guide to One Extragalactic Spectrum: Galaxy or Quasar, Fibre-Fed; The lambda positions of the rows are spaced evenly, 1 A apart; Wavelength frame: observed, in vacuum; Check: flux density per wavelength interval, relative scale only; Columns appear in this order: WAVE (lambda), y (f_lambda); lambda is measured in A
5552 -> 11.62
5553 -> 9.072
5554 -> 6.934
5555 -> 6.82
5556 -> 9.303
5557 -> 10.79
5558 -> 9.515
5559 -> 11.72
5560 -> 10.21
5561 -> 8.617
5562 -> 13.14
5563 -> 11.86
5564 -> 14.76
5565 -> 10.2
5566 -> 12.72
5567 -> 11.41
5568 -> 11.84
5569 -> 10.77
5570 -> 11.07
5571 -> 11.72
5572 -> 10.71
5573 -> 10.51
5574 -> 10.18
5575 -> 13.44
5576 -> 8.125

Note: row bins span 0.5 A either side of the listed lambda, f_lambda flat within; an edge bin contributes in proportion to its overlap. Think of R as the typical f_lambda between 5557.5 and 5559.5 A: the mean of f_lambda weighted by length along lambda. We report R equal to 10.6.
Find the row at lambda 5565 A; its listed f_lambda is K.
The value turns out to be 10.2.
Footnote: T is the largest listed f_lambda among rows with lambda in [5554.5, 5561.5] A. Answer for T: 11.72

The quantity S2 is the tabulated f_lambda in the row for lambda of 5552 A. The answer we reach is 11.62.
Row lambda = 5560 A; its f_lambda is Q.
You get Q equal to 10.21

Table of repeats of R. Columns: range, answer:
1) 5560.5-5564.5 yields 12.1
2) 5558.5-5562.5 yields 10.9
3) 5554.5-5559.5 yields 9.63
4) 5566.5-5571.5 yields 11.4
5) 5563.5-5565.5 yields 12.5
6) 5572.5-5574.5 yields 10.3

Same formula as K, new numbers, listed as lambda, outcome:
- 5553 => 9.072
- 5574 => 10.18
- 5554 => 6.934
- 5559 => 11.72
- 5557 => 10.79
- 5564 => 14.76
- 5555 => 6.82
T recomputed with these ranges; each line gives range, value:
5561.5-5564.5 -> 14.76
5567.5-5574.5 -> 11.84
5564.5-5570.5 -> 12.72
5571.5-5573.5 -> 10.71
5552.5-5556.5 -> 9.303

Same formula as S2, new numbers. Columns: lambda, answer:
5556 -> 9.303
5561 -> 8.617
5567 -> 11.41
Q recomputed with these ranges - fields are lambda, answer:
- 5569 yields 10.77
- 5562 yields 13.14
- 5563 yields 11.86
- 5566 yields 12.72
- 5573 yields 10.51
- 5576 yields 8.125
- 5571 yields 11.72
